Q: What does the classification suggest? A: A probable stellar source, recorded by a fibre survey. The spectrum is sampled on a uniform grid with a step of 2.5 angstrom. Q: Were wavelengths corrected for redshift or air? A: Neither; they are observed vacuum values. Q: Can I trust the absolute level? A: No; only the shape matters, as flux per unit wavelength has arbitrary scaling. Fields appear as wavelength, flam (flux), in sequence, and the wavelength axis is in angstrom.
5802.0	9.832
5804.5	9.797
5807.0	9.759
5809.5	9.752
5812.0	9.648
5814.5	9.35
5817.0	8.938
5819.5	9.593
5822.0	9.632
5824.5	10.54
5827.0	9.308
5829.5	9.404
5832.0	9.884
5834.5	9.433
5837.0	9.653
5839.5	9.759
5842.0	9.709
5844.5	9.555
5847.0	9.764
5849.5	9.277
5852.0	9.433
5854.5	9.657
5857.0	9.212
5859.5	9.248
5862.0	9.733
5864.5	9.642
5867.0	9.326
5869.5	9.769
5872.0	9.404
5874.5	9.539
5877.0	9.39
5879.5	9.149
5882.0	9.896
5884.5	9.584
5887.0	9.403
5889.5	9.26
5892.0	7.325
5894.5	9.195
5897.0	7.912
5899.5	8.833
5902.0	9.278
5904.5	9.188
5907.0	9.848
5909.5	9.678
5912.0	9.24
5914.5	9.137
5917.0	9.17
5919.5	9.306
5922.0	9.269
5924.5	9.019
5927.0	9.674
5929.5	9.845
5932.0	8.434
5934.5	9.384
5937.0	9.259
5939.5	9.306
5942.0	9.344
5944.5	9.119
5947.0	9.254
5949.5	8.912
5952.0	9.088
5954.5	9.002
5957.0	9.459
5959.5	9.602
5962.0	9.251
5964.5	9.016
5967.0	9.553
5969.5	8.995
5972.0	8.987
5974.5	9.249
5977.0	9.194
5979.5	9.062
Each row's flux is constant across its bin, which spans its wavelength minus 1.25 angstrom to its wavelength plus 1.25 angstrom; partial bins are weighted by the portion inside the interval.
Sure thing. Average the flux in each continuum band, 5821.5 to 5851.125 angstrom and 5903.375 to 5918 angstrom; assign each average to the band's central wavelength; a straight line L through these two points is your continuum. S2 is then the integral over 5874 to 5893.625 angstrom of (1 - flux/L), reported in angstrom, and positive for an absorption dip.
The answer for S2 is 0.6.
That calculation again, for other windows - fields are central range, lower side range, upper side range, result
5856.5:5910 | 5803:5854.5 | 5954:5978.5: 1.2 angstrom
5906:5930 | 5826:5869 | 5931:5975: -0.3 angstrom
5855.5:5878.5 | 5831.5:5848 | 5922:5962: 0.2 angstrom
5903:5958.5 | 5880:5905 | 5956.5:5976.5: -0.9 angstrom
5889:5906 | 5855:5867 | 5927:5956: 1.2 angstrom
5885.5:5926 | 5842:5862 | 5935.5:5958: 1.1 angstrom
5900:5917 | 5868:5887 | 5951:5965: 0.1 angstrom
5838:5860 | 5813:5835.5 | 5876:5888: 0.0 angstrom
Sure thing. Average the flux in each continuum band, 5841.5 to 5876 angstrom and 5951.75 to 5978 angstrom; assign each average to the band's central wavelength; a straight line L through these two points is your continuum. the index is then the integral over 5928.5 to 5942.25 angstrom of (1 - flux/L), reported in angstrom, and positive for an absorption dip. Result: 0.1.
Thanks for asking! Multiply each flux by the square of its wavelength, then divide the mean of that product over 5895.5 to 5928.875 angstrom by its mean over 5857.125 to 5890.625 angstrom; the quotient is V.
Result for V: 0.98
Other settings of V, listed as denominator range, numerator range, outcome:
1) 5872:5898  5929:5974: 1.04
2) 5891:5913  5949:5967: 1.05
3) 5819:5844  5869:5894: 0.97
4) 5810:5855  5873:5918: 0.98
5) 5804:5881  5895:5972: 0.99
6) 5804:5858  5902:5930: 1.01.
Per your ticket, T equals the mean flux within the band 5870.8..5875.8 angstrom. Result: 9.47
